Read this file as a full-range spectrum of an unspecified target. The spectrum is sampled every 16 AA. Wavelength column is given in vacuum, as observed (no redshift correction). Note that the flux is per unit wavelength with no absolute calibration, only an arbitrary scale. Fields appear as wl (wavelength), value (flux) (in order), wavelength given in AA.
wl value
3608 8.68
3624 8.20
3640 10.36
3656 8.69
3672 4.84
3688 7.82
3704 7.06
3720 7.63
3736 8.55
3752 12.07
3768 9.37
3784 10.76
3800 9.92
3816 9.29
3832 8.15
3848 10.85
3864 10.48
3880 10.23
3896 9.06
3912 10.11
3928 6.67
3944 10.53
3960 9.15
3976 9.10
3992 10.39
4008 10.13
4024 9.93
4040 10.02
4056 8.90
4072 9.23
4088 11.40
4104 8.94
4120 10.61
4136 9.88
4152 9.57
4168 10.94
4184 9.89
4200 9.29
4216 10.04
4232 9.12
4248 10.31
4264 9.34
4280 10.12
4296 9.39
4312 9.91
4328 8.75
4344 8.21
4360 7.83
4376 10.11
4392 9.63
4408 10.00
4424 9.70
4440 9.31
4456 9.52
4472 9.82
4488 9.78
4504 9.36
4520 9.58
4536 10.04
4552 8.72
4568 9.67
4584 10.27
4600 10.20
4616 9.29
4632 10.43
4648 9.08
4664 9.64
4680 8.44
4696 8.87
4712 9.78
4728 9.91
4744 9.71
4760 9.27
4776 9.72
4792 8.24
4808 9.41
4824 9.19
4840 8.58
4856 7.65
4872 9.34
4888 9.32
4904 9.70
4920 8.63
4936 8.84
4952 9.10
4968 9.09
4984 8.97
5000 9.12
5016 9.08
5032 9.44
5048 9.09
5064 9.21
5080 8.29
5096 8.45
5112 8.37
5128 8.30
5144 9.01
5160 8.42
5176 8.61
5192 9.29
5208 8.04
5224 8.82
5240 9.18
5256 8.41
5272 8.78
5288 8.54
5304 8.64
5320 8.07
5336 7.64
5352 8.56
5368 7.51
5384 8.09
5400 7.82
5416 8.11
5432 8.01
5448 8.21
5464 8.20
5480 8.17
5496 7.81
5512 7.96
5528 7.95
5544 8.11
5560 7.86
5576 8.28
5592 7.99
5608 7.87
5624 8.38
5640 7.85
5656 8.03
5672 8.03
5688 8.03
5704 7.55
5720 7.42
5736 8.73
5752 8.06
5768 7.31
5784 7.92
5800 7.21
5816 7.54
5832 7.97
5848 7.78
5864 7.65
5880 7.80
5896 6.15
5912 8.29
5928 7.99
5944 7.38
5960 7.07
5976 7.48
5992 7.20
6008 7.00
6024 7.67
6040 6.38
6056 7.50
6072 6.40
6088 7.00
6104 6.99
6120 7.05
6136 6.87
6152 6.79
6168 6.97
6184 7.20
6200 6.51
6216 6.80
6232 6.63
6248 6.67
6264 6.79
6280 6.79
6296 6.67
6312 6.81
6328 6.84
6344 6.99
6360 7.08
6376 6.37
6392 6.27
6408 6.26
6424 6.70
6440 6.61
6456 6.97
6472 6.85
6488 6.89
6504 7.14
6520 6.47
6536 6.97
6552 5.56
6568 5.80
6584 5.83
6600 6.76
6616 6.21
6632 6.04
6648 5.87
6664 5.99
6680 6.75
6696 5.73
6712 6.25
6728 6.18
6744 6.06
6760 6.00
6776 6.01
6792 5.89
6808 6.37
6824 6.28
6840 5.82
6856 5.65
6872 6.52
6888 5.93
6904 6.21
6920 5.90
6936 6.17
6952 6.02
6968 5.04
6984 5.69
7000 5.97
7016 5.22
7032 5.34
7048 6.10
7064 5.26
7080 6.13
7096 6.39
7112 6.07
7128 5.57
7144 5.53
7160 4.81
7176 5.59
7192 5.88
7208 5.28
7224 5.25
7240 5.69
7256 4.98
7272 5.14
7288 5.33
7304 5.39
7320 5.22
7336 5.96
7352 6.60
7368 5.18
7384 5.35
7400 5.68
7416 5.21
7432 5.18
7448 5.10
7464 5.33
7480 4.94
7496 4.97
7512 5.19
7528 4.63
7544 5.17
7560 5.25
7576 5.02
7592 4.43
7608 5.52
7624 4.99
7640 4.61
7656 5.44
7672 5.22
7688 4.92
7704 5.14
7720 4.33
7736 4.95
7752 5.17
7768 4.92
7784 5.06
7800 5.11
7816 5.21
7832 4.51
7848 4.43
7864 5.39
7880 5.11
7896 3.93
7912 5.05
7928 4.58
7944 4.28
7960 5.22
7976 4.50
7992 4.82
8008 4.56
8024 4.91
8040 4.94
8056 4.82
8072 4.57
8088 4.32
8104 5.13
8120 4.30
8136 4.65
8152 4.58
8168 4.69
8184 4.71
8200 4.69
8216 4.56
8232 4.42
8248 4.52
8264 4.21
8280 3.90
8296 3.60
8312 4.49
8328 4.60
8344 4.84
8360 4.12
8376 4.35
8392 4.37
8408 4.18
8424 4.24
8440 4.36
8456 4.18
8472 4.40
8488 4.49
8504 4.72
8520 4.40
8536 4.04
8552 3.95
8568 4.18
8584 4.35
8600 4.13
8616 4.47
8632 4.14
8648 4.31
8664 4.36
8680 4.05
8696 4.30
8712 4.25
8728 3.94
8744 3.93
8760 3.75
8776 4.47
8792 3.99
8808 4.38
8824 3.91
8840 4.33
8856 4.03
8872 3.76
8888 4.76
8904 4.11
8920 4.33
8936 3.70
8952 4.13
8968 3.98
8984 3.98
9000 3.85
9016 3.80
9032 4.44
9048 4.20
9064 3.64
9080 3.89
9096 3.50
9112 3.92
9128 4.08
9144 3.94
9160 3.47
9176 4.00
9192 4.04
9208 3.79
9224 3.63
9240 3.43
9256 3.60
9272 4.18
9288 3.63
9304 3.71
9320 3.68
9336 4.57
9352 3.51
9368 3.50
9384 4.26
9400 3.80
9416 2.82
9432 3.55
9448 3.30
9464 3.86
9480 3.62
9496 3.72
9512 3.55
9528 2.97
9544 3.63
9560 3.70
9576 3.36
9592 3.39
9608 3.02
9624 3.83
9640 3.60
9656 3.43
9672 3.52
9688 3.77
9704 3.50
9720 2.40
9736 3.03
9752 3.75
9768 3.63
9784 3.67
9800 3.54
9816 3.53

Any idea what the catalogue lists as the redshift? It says 0.00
